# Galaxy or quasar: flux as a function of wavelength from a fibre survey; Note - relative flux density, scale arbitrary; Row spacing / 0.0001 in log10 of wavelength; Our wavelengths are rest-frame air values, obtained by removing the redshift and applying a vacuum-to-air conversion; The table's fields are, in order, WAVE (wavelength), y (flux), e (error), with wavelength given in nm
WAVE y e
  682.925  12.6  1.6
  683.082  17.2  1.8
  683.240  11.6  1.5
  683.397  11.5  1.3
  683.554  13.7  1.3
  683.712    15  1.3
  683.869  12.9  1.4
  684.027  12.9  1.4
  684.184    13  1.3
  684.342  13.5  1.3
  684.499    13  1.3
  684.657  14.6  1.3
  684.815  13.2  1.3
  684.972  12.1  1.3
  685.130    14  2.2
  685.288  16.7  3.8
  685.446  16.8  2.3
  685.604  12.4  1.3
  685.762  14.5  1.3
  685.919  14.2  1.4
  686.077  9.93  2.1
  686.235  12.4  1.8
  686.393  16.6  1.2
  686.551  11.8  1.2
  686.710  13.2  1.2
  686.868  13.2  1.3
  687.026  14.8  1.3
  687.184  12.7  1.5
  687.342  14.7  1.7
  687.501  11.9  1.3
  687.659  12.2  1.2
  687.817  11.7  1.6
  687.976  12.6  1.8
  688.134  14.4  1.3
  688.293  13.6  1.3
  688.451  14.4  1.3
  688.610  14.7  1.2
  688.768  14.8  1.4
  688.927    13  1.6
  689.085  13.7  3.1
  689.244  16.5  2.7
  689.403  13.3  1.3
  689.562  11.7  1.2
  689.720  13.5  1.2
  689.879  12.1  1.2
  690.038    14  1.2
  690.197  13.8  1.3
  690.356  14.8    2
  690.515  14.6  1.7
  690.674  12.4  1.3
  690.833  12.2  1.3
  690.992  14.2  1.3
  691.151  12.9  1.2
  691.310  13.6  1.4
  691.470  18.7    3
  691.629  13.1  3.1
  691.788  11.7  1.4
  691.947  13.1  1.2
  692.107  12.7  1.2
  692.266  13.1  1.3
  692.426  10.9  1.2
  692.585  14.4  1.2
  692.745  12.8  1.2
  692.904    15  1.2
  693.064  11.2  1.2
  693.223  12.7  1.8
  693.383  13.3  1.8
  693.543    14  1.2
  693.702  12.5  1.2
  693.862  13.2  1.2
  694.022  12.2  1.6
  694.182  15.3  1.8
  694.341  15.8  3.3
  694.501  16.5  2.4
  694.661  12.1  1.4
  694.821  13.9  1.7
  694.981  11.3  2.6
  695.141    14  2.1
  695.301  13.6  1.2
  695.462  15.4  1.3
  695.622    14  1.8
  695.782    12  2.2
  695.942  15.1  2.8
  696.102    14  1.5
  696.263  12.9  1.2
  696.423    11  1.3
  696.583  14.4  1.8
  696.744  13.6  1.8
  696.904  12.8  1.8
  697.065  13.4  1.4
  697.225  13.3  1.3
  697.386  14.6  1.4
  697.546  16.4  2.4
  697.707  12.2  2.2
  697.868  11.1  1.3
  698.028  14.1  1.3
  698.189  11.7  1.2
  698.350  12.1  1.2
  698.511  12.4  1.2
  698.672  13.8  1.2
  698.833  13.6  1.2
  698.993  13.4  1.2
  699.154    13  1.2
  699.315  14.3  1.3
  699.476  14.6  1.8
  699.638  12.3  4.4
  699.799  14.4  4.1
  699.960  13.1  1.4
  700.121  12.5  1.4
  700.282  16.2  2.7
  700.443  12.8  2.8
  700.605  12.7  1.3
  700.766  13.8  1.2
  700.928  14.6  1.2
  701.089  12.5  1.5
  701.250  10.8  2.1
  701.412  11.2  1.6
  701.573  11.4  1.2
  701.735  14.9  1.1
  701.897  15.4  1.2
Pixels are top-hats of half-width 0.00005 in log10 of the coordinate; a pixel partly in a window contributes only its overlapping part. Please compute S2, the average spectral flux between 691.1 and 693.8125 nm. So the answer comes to 13.3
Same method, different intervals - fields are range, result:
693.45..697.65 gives 13.7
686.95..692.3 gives 13.6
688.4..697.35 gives 13.6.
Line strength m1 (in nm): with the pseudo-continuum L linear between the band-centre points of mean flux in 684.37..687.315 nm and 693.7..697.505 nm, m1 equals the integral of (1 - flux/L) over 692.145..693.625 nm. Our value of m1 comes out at 0.07 nm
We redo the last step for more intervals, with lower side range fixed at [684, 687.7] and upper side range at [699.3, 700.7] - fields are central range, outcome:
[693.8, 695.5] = -0.04 nm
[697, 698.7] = 0.06 nm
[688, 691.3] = -0.04 nm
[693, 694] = 0.06 nm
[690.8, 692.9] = 0.02 nm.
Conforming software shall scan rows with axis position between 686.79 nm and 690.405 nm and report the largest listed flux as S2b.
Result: 16.5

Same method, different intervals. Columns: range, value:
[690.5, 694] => 18.7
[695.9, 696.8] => 15.1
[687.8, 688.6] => 14.4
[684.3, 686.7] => 16.8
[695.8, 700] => 16.4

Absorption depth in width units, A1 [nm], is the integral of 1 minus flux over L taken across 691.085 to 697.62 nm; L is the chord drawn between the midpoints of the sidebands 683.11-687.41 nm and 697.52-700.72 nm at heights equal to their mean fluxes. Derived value -0.09 nm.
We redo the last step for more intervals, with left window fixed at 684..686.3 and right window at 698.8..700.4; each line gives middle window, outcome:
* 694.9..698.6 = 0.113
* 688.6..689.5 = -0.042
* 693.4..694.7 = -0.029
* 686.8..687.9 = 0.046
